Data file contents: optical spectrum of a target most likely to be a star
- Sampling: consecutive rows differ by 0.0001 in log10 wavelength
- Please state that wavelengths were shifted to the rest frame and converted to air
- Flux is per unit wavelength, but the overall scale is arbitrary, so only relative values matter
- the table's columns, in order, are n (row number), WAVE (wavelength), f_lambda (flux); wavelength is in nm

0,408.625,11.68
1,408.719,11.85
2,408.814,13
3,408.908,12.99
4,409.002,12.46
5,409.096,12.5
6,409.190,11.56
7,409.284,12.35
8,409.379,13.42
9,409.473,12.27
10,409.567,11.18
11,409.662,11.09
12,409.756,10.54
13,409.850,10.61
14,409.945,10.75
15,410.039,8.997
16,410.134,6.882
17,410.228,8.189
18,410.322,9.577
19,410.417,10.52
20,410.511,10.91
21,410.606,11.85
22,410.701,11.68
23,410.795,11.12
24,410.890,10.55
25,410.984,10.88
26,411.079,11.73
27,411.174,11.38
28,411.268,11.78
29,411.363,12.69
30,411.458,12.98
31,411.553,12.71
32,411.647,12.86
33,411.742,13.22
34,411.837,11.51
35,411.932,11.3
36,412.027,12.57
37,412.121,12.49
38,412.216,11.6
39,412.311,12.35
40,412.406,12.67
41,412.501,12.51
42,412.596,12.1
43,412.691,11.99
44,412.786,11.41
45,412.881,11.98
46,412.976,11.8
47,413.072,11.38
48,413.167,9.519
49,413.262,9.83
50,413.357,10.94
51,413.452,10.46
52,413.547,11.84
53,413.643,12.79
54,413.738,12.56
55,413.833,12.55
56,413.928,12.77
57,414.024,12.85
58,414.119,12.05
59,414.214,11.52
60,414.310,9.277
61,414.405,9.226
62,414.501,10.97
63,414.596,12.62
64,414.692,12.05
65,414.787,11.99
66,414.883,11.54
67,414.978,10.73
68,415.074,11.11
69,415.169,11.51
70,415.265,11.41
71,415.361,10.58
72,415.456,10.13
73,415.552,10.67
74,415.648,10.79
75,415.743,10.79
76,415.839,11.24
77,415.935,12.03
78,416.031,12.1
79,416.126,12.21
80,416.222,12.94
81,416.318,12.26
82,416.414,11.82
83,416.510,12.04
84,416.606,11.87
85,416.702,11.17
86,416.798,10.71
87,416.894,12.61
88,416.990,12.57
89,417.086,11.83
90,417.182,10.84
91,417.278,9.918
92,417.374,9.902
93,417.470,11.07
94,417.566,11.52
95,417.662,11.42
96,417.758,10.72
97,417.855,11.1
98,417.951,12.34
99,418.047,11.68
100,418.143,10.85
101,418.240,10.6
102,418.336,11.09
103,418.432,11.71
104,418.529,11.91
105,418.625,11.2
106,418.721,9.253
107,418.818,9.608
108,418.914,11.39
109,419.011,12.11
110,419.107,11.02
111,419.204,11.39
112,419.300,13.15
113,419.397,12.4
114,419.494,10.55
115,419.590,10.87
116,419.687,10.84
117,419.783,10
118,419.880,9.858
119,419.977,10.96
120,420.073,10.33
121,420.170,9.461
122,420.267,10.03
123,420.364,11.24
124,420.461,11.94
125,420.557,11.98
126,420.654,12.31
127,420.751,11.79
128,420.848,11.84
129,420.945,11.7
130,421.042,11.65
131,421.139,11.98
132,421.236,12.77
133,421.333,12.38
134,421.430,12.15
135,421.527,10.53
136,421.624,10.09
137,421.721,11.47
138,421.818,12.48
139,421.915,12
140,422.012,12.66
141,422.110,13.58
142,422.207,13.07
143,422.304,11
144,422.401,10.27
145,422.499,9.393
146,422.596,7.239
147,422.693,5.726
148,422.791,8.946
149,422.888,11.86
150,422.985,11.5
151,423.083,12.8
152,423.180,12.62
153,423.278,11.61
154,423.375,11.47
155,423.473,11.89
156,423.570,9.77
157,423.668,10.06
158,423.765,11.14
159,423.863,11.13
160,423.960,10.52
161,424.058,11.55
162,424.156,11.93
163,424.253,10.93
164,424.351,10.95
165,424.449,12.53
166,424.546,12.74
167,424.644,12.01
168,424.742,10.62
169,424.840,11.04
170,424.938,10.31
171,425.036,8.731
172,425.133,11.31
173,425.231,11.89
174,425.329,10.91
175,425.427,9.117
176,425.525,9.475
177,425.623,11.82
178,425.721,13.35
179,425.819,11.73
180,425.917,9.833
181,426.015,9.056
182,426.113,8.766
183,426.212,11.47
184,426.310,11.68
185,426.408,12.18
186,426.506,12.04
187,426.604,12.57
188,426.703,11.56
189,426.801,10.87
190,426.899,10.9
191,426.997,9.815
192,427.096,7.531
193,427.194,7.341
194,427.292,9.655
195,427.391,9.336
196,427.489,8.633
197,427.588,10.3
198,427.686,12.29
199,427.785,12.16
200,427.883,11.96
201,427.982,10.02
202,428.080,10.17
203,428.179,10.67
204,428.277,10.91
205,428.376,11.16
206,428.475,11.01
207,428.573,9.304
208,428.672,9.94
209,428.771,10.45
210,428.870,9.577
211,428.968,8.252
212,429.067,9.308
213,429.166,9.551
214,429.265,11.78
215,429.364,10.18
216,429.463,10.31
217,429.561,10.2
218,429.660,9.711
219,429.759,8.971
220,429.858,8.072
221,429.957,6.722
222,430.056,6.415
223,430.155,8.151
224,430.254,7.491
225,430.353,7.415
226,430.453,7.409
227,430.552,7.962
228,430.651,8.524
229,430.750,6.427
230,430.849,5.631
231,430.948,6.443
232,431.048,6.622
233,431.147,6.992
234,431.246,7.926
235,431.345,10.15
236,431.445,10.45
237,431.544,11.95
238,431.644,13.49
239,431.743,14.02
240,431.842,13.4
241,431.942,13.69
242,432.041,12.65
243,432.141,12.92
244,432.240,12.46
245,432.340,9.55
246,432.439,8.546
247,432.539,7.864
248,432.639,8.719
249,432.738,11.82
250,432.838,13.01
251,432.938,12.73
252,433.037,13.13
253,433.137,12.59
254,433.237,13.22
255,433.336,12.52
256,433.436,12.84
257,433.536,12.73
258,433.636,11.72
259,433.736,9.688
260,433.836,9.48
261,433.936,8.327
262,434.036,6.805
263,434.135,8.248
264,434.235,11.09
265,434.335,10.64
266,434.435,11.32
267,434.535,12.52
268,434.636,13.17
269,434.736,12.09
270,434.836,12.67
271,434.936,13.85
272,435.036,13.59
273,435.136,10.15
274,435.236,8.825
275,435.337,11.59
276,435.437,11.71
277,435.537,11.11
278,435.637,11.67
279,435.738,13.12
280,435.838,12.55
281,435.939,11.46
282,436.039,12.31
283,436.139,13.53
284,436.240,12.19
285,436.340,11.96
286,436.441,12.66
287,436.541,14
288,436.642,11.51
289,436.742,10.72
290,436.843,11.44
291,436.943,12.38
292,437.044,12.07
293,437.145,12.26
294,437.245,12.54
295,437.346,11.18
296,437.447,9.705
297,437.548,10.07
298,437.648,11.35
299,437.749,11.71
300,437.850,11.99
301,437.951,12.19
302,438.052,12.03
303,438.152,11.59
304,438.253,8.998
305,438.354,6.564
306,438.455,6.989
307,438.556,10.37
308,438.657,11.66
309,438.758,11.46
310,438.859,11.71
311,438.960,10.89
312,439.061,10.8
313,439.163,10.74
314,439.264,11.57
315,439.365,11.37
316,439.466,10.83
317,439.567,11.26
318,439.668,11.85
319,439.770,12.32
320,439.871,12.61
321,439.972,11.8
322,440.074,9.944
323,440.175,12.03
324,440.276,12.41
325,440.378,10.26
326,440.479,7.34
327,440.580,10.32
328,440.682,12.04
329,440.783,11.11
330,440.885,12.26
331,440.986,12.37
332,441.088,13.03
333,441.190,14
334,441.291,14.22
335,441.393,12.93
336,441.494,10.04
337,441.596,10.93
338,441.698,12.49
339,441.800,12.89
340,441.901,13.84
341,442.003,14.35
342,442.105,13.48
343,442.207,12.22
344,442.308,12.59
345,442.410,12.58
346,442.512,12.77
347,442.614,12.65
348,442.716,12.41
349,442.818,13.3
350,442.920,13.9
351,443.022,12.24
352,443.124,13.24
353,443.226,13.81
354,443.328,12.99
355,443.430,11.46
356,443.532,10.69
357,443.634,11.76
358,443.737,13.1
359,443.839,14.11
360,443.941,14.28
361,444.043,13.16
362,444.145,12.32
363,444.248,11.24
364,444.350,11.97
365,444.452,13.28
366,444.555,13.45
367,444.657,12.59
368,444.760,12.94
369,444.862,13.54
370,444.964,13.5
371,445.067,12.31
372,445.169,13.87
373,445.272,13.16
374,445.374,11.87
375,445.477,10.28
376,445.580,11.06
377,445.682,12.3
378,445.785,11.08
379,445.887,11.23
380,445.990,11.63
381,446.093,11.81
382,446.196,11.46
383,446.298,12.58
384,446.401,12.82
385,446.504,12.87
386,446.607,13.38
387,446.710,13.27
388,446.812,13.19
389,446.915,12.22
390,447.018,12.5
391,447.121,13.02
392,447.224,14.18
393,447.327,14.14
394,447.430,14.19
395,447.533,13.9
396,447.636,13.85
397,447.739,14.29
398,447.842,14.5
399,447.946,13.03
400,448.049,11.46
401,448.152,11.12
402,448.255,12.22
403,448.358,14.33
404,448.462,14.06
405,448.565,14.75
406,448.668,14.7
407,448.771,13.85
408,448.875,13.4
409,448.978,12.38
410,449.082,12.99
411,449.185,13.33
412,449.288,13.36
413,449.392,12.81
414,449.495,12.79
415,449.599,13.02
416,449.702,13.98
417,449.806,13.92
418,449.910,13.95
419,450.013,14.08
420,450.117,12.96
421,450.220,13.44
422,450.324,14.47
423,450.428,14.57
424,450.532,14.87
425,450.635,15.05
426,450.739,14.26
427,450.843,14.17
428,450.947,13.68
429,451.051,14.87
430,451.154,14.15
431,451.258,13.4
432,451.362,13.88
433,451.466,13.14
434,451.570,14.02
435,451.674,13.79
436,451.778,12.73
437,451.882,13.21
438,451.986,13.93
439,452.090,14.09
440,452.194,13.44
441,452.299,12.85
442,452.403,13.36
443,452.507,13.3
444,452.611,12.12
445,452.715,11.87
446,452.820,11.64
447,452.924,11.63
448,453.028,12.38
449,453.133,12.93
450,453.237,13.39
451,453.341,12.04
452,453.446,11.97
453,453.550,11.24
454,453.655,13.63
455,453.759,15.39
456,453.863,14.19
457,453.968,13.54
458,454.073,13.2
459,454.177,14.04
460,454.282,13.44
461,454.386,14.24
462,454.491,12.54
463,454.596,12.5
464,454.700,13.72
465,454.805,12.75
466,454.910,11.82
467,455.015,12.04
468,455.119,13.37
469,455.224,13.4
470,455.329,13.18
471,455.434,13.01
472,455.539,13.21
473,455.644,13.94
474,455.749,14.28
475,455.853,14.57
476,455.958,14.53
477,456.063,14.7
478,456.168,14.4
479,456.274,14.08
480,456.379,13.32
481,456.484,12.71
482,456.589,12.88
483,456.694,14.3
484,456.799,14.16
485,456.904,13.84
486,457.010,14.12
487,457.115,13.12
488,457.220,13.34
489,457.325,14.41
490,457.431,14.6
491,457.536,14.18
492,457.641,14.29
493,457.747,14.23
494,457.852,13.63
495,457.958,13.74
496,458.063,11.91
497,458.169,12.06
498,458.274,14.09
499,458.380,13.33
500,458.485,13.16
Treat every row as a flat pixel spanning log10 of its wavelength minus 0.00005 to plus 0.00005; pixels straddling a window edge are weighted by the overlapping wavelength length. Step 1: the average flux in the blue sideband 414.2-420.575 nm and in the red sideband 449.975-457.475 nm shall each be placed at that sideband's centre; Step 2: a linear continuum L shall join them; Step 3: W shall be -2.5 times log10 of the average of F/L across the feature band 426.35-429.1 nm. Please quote 0.15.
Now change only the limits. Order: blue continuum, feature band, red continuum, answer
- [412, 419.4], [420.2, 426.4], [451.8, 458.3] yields 0.06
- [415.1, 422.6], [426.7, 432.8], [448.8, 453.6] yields 0.23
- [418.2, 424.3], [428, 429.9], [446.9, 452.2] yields 0.18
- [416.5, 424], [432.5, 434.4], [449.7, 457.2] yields 0.11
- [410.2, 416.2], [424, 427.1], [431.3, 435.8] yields 0.05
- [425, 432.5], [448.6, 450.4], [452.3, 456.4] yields -0.08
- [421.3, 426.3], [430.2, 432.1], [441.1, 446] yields 0.23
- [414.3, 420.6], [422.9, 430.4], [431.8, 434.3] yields 0.08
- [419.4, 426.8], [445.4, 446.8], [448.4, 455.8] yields 0.08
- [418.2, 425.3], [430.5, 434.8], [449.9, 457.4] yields 0.13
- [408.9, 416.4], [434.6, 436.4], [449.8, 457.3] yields 0.05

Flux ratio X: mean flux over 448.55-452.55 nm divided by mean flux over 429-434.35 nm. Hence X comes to 1.38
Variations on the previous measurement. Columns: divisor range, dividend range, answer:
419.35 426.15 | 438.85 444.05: 1.10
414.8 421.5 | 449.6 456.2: 1.19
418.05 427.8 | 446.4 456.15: 1.22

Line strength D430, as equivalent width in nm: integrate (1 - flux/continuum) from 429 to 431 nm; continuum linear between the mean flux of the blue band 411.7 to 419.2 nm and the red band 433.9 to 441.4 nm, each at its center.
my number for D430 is 0.54 nm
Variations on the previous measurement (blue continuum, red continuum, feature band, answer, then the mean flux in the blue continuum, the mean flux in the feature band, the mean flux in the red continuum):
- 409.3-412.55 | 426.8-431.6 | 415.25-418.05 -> -0.18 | 11.4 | 11.4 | 9.23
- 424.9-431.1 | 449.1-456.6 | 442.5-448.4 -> -0.21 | 9.73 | 12.8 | 13.4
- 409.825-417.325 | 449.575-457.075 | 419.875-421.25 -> 0.05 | 11.4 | 11.3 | 13.5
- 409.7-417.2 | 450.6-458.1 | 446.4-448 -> -0.05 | 11.4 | 13.5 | 13.5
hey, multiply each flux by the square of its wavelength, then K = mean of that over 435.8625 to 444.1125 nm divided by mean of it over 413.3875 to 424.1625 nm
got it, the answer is 1.2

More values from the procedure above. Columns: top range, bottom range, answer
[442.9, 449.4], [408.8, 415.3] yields 1.31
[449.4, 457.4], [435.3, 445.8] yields 1.19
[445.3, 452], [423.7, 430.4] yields 1.42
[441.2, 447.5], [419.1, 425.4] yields 1.26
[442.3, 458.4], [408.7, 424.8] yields 1.36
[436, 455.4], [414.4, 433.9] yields 1.29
